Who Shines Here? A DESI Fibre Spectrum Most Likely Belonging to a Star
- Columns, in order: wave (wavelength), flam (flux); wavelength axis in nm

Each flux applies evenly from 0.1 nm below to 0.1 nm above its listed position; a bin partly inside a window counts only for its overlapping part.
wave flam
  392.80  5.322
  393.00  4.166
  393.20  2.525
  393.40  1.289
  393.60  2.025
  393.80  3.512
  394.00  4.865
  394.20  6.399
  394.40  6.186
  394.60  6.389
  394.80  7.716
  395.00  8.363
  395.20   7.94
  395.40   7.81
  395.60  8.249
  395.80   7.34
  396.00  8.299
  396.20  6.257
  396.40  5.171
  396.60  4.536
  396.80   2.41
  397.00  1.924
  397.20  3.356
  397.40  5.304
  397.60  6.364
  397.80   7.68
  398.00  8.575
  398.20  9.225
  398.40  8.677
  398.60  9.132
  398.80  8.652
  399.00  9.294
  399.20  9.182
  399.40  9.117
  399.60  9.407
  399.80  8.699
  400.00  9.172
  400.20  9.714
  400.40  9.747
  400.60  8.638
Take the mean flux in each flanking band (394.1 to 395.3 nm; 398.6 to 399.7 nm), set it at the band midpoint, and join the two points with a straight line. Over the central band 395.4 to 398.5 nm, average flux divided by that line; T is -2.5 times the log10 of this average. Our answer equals 0.28 mag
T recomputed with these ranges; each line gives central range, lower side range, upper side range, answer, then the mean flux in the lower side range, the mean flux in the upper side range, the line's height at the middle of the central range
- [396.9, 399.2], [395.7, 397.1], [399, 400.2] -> 0.03 mag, 5.13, 9.18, 7.22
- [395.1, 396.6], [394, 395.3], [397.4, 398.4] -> 0.02 mag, 6.99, 7.77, 7.28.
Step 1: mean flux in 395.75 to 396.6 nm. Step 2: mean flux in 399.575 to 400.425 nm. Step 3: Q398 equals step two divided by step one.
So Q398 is 1.44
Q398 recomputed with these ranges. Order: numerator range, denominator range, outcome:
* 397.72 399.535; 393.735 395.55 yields 1.33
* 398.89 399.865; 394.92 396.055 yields 1.15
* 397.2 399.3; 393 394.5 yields 2.07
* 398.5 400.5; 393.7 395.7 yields 1.37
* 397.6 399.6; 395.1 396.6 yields 1.23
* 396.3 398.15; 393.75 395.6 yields 0.76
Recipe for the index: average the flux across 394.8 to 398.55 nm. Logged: 6.59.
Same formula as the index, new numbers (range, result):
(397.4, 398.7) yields 8.05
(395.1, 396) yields 7.89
